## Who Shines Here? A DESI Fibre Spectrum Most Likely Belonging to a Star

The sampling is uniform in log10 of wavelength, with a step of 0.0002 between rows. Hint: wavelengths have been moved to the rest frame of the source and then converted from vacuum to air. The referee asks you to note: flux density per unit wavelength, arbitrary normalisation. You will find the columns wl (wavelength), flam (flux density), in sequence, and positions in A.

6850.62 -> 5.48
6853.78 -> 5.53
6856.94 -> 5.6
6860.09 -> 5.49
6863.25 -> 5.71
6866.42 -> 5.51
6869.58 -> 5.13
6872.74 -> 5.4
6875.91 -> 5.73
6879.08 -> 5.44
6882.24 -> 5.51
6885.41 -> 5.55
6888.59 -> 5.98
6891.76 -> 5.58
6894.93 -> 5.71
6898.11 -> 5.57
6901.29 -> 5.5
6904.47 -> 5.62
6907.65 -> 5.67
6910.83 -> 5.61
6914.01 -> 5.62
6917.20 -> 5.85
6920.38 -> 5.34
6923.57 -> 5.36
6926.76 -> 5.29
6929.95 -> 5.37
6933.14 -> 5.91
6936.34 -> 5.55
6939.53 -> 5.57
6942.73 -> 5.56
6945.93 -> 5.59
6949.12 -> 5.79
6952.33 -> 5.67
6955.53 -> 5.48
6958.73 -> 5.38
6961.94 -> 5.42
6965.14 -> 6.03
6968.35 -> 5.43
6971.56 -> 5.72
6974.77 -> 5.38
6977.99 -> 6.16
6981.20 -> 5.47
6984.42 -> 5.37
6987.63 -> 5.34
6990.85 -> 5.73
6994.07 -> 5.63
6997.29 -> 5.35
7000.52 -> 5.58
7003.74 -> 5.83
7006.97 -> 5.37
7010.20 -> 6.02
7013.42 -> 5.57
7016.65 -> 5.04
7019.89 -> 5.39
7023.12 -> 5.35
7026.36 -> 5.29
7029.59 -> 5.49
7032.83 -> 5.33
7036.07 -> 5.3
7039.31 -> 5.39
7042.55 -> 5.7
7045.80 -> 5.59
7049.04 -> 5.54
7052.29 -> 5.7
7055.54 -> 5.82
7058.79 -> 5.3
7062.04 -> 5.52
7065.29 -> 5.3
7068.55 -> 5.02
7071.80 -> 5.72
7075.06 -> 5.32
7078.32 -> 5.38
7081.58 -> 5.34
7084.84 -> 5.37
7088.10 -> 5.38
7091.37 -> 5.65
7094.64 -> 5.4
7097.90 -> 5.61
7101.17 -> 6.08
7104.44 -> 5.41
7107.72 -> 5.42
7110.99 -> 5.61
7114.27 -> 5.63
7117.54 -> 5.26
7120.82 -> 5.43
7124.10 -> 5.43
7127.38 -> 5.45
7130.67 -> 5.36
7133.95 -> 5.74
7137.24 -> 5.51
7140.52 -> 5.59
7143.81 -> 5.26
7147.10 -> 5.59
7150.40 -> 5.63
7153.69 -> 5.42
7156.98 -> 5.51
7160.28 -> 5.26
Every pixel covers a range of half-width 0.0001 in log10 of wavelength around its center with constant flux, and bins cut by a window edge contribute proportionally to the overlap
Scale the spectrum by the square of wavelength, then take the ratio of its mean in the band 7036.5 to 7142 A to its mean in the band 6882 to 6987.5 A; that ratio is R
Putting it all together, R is 1.0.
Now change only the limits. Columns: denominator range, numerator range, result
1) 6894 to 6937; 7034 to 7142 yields 1.04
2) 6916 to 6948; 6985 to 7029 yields 1.01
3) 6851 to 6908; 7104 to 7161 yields 1.06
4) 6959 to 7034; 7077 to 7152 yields 1.03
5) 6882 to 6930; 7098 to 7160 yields 1.05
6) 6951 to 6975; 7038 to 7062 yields 1.03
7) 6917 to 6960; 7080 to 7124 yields 1.04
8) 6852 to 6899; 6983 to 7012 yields 1.04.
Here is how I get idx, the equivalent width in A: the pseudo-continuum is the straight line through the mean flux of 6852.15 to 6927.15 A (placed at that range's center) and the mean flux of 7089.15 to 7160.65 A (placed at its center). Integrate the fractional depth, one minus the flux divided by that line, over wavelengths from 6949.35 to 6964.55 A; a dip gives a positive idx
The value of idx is 0.0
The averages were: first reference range 5.56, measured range 5.55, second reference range 5.51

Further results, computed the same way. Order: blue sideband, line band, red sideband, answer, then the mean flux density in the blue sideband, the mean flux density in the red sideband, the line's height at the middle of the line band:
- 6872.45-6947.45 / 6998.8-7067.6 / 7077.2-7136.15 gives 0.5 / 5.58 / 5.5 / 5.53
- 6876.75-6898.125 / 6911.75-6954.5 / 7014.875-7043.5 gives -0.3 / 5.63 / 5.36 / 5.54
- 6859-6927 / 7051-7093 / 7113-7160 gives 0.4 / 5.56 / 5.48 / 5.5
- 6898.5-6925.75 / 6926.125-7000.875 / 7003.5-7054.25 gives -0.6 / 5.57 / 5.49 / 5.53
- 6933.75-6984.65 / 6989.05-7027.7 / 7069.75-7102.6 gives 0.4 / 5.61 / 5.52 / 5.57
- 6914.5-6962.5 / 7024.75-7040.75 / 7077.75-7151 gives 0.5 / 5.55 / 5.5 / 5.52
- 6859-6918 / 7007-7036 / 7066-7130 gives 0.4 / 5.59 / 5.46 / 5.51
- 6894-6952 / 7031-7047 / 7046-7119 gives 0.2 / 5.58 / 5.49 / 5.52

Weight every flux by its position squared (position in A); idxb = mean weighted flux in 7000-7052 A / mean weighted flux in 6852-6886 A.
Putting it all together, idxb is 1.04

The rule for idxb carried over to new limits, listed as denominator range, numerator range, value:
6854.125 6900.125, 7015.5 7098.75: 1.03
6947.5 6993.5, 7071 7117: 1.02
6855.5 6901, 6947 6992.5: 1.03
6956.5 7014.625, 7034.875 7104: 1.01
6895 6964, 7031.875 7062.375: 1.03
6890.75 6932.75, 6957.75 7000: 1.02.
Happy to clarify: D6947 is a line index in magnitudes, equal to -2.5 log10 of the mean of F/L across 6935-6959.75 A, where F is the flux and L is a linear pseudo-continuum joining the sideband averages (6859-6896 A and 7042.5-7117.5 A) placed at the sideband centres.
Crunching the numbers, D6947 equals -0.01 mag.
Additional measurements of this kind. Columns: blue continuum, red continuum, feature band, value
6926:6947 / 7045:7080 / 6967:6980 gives -0.03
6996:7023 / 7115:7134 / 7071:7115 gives -0.01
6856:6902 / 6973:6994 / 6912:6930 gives 0.02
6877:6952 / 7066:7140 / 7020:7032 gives 0.03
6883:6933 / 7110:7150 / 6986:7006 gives 0.00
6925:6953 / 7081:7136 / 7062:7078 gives 0.03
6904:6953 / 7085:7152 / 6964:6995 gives -0.01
